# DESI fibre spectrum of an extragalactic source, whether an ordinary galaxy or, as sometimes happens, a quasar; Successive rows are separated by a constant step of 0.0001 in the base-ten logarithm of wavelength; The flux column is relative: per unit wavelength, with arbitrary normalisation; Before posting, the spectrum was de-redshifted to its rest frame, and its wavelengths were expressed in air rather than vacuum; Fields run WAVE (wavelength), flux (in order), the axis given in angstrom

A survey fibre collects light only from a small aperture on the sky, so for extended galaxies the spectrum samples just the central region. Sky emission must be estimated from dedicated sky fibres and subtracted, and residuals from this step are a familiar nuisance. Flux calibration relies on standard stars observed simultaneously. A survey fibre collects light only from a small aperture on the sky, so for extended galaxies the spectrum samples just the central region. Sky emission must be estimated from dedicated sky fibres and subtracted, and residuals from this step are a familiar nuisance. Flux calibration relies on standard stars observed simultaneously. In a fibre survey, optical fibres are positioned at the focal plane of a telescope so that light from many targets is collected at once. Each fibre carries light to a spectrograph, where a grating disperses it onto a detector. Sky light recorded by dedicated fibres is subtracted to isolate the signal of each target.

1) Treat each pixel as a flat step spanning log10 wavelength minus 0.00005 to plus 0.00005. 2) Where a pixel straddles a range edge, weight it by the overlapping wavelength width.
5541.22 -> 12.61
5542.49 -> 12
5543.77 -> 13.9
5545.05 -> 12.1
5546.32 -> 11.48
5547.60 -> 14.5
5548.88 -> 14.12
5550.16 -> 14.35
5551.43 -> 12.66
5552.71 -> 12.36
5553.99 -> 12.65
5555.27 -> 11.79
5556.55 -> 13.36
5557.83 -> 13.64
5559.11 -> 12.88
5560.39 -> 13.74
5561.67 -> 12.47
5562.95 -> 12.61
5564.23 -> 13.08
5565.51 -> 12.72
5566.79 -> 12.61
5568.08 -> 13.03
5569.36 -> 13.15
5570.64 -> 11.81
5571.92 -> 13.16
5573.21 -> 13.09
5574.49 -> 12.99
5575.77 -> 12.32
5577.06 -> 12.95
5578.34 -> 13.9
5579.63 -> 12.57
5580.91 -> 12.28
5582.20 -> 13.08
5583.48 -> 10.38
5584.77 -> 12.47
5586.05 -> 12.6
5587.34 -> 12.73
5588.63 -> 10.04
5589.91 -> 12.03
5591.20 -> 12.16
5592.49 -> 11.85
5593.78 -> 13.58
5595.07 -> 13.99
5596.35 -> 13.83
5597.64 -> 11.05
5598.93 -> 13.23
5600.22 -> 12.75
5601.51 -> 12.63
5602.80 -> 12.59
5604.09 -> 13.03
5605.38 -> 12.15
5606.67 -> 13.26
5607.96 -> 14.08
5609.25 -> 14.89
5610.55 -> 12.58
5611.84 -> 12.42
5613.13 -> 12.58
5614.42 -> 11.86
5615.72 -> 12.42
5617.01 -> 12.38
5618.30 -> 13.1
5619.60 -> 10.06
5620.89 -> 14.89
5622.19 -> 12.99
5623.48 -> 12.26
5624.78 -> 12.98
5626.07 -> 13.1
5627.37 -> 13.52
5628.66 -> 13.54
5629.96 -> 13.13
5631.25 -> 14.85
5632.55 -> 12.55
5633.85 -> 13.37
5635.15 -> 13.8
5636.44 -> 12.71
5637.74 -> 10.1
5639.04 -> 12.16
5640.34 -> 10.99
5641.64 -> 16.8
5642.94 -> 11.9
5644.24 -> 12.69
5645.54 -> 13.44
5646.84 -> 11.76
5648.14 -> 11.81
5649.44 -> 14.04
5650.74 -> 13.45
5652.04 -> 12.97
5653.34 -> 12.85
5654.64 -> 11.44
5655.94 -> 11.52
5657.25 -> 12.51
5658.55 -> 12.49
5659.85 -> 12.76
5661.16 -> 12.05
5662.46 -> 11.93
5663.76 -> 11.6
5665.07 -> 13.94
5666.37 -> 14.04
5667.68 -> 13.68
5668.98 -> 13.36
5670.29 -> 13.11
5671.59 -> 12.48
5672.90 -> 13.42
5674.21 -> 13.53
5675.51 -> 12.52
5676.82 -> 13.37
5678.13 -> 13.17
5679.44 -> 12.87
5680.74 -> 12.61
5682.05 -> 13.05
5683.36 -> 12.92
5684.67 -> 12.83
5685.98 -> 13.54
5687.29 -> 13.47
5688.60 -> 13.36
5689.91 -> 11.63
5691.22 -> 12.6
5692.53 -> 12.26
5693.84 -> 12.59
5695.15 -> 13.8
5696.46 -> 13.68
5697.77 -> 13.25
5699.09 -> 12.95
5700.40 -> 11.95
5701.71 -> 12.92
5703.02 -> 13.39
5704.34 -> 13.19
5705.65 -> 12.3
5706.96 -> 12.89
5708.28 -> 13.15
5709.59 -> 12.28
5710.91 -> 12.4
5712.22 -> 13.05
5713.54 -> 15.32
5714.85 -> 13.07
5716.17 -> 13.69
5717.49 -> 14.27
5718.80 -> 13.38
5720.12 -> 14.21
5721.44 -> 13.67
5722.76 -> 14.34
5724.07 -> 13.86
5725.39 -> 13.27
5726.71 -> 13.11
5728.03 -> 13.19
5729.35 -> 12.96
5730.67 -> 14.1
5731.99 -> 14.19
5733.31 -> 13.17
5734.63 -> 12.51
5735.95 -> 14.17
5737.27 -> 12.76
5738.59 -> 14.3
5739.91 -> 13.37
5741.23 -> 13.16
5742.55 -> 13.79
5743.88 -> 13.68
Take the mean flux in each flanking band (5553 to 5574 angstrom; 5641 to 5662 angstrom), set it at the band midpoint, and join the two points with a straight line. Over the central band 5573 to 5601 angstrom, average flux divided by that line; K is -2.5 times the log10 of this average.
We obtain 0.03 mag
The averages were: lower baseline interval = 12.9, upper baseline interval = 12.8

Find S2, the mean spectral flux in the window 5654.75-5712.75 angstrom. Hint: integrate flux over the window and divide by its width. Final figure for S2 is 12.9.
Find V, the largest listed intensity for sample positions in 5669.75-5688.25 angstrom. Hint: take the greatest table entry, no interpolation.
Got 13.54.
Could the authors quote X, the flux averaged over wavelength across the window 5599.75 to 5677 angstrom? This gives 12.9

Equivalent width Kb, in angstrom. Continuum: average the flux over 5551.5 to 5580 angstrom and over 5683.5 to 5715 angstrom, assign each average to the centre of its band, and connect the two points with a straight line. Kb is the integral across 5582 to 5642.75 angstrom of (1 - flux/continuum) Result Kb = 0.7 angstrom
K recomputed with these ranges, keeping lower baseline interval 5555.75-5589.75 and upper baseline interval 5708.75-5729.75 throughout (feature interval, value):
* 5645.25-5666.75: 0.05 mag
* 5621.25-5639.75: 0.00 mag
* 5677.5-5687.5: 0.02 mag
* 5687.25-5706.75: 0.04 mag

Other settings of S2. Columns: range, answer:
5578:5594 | 12.2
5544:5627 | 12.8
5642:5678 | 12.8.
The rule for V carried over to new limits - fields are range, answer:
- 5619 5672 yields 16.8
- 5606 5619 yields 14.89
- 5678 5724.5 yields 15.32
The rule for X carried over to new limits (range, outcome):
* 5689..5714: 12.9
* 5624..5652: 13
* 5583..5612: 12.6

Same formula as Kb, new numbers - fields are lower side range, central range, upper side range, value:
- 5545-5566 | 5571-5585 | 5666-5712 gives 0.38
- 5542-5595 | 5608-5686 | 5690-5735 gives 0.87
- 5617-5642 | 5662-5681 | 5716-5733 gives 0.30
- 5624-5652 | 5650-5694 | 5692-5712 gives 0.34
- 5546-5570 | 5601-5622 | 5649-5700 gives 0.26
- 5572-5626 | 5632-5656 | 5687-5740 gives 0.42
